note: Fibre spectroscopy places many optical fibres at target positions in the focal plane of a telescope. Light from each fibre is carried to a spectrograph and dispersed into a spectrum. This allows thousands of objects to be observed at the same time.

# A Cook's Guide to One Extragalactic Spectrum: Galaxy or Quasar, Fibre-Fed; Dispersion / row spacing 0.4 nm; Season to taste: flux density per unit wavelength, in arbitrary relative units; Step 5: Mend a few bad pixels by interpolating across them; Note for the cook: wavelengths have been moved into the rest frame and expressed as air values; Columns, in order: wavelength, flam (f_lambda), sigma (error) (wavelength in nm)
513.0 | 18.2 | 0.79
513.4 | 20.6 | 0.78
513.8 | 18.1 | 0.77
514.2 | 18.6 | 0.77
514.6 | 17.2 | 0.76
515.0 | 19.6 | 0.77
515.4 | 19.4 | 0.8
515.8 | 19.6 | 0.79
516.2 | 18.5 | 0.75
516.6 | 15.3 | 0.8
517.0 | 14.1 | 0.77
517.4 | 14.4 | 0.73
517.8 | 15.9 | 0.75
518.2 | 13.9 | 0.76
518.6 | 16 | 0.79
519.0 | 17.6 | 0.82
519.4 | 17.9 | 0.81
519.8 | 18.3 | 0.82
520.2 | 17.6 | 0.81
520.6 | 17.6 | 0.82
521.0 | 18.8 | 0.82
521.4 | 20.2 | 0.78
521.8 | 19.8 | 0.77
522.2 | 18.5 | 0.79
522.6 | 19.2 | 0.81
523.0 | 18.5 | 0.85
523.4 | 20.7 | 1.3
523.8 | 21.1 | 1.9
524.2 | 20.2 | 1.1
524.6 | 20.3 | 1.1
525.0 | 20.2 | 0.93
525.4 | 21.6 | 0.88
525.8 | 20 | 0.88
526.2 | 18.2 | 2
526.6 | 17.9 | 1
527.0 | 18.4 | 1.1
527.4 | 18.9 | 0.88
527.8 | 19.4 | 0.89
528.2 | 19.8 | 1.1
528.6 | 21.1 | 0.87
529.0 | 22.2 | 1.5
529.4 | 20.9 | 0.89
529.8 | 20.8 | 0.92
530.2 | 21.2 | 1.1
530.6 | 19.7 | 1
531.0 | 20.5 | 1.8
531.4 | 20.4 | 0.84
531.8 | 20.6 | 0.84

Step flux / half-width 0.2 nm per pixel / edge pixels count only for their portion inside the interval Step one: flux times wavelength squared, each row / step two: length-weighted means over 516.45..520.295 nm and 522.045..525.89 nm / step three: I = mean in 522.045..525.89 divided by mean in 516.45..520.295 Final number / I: 1.3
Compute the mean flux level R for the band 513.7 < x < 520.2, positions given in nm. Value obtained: 17.1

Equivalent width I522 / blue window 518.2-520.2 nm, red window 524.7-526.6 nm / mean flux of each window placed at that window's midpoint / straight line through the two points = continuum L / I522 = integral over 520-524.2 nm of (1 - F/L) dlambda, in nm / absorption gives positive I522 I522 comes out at -0.21 nm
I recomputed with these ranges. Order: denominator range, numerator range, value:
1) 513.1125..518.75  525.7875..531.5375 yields 1.22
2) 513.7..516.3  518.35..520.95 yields 0.95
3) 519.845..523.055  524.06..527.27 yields 1.06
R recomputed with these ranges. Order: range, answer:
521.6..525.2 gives 19.8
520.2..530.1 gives 19.7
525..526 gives 20.7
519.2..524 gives 19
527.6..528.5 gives 19.8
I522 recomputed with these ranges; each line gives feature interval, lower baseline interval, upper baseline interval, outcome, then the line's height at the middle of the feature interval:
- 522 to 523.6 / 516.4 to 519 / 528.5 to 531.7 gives -0.16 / 17.5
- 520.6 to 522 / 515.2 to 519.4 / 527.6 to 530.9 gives -0.11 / 17.9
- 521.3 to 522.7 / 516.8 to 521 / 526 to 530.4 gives -0.14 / 17.6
